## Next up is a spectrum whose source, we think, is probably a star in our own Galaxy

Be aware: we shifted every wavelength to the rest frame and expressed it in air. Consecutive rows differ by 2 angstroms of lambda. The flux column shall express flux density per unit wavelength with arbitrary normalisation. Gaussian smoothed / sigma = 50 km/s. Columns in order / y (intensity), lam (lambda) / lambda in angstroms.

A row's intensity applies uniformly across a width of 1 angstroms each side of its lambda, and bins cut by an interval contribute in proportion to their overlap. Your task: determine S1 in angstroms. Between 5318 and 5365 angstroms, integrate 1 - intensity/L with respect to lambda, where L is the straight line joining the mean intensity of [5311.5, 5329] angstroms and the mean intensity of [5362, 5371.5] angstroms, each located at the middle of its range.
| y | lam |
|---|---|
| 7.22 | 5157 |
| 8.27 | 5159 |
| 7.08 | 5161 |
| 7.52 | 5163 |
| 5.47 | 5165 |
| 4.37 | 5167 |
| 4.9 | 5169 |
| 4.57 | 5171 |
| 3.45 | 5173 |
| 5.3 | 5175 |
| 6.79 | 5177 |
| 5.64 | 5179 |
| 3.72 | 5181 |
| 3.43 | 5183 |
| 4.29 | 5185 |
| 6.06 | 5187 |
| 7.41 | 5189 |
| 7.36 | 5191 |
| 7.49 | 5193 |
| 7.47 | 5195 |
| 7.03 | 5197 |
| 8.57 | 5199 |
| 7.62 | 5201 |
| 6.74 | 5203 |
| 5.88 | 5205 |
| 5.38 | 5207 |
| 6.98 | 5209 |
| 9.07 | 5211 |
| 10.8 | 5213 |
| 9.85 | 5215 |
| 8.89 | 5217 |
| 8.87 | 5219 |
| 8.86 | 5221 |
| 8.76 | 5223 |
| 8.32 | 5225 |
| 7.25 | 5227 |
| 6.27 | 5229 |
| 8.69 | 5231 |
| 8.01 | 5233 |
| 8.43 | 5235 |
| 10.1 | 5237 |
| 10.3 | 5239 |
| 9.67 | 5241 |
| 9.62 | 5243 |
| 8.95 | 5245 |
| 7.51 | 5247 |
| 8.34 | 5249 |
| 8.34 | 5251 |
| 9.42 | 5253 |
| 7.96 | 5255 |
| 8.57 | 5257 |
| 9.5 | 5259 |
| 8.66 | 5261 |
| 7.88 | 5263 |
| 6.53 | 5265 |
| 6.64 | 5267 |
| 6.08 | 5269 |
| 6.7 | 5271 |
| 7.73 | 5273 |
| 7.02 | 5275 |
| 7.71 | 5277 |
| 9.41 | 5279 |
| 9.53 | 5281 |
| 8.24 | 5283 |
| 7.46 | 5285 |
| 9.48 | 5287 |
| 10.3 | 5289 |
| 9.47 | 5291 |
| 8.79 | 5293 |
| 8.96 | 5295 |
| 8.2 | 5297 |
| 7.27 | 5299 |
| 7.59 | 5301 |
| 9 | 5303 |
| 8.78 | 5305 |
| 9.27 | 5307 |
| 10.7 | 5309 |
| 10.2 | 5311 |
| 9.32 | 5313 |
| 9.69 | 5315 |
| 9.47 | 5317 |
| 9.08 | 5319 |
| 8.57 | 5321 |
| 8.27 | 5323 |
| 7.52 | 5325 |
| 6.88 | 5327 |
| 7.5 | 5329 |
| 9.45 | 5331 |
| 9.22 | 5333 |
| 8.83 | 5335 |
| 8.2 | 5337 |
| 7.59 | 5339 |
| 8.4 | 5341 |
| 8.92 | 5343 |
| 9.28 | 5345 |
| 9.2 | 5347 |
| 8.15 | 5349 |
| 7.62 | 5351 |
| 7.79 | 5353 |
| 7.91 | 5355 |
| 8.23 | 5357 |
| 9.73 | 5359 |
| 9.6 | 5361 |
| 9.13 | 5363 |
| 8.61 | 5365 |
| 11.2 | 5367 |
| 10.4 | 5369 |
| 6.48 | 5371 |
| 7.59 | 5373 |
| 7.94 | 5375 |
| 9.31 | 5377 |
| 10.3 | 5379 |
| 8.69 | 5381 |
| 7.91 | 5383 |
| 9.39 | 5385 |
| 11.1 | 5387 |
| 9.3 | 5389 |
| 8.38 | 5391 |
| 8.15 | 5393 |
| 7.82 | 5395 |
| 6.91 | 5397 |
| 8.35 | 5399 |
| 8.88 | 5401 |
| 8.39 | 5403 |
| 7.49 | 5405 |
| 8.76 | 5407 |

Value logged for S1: 2.26 angstroms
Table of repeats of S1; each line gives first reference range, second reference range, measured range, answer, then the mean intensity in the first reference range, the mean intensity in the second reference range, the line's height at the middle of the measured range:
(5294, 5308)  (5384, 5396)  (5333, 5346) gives 0.15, 8.44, 9.02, 8.69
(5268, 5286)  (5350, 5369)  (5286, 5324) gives -4.24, 7.76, 8.95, 8.17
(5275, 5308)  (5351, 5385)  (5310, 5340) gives 0.22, 8.66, 8.78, 8.72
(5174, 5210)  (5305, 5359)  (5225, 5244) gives -4.49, 6.29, 8.69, 7.01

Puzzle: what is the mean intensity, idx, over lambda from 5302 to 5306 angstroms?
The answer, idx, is 8.89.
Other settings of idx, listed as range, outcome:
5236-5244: 9.92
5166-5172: 4.61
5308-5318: 9.88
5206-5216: 8.42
